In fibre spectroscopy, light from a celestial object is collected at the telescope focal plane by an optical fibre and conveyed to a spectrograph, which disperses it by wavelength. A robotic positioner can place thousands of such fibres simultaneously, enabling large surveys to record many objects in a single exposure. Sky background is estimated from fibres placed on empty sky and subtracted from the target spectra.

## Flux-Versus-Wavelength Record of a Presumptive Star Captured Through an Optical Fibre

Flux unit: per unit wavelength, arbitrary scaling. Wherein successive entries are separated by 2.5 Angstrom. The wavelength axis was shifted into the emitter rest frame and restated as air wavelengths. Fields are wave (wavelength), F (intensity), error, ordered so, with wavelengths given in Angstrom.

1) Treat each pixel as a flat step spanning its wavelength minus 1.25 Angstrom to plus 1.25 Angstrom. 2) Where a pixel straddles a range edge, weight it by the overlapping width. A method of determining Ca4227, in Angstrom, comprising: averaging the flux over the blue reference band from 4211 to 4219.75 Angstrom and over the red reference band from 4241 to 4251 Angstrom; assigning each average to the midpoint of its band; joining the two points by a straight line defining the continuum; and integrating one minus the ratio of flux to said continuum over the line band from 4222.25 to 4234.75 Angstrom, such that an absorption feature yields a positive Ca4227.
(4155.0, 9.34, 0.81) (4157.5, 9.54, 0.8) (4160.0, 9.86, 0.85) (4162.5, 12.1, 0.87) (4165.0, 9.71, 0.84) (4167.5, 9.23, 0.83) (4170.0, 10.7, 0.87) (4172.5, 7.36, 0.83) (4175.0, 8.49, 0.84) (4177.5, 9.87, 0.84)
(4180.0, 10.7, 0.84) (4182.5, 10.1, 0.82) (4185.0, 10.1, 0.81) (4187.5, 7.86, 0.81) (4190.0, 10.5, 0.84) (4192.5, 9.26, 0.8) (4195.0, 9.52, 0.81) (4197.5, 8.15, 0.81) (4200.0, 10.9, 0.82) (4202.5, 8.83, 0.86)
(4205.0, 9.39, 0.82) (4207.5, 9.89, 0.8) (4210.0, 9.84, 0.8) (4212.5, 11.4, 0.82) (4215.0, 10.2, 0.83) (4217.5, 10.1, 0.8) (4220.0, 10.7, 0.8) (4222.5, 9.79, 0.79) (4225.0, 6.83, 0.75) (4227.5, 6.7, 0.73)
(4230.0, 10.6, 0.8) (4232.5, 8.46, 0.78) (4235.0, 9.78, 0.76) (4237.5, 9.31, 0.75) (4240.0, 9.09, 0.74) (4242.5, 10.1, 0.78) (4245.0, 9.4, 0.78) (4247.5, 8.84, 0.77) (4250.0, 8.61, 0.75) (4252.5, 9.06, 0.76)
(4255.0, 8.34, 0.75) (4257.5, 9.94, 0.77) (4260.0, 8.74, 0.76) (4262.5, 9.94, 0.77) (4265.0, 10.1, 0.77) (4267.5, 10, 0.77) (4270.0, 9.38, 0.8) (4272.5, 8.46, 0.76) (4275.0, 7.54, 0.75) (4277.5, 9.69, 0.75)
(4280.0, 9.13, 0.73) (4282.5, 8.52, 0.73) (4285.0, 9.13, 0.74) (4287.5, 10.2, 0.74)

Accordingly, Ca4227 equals 1.9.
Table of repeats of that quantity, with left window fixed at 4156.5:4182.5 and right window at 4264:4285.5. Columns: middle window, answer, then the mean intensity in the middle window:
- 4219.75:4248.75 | 0.85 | 9.08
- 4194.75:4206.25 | 0.28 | 9.34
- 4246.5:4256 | 0.54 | 8.72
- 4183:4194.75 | 0.21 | 9.48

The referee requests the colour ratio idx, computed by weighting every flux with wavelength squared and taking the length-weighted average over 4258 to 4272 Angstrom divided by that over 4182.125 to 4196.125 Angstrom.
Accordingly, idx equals 1.04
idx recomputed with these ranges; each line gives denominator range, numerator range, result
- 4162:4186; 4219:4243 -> 0.96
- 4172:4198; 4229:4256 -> 1.01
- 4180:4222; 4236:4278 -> 0.96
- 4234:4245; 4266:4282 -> 0.96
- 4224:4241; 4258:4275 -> 1.09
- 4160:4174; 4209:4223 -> 1.08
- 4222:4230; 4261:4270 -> 1.26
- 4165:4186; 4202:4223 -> 1.07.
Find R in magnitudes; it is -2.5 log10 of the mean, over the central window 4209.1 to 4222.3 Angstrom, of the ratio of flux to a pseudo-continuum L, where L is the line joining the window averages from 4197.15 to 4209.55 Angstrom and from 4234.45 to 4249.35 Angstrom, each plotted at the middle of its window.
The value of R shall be -0.100 mag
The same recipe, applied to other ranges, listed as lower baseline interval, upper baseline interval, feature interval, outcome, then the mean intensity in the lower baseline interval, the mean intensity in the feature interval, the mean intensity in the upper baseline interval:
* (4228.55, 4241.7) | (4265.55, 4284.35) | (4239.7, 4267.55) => -0.01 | 9.43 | 9.33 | 9.01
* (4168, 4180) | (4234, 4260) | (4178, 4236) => -0.03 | 9.28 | 9.55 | 9.22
